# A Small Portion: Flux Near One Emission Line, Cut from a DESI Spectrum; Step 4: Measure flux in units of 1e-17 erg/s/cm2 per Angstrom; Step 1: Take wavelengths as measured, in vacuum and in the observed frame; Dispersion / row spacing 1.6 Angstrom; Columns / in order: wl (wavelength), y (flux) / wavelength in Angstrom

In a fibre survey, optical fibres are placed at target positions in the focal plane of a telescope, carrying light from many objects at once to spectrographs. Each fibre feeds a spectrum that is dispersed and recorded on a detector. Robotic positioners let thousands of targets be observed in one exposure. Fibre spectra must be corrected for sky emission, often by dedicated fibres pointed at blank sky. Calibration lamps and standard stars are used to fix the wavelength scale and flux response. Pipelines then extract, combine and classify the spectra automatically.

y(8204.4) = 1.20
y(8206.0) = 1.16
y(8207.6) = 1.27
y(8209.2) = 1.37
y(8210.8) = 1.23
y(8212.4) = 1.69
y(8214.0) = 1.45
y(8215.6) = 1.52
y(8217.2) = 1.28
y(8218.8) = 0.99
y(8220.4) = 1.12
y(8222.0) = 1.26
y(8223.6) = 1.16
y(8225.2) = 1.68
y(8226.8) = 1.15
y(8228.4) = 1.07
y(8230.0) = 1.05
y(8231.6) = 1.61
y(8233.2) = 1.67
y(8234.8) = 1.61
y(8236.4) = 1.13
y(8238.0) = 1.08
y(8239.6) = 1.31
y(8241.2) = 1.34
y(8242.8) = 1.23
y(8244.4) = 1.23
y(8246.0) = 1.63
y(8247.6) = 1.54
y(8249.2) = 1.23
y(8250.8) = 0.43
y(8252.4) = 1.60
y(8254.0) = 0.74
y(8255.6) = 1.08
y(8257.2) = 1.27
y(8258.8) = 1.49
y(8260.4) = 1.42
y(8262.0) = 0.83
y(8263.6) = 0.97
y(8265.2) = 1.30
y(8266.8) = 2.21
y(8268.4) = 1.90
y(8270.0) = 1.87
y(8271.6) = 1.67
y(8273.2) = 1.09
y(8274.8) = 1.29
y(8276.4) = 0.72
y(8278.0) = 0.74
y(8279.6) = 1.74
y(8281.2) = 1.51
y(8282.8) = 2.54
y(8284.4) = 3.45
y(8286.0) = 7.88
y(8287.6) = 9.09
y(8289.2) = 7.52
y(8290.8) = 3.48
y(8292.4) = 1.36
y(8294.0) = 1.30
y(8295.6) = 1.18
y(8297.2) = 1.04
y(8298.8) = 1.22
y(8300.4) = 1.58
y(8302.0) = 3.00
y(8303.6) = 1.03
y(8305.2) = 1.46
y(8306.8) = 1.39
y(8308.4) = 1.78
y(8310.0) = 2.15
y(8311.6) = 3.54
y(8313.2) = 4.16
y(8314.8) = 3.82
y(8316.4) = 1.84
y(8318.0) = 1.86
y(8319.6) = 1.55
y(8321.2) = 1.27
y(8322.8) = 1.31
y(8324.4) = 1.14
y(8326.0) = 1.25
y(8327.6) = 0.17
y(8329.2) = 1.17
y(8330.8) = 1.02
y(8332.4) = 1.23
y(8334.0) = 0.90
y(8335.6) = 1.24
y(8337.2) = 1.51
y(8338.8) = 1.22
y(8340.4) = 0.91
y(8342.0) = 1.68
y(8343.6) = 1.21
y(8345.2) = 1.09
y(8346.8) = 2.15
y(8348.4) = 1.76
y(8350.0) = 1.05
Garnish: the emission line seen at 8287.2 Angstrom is Halpha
